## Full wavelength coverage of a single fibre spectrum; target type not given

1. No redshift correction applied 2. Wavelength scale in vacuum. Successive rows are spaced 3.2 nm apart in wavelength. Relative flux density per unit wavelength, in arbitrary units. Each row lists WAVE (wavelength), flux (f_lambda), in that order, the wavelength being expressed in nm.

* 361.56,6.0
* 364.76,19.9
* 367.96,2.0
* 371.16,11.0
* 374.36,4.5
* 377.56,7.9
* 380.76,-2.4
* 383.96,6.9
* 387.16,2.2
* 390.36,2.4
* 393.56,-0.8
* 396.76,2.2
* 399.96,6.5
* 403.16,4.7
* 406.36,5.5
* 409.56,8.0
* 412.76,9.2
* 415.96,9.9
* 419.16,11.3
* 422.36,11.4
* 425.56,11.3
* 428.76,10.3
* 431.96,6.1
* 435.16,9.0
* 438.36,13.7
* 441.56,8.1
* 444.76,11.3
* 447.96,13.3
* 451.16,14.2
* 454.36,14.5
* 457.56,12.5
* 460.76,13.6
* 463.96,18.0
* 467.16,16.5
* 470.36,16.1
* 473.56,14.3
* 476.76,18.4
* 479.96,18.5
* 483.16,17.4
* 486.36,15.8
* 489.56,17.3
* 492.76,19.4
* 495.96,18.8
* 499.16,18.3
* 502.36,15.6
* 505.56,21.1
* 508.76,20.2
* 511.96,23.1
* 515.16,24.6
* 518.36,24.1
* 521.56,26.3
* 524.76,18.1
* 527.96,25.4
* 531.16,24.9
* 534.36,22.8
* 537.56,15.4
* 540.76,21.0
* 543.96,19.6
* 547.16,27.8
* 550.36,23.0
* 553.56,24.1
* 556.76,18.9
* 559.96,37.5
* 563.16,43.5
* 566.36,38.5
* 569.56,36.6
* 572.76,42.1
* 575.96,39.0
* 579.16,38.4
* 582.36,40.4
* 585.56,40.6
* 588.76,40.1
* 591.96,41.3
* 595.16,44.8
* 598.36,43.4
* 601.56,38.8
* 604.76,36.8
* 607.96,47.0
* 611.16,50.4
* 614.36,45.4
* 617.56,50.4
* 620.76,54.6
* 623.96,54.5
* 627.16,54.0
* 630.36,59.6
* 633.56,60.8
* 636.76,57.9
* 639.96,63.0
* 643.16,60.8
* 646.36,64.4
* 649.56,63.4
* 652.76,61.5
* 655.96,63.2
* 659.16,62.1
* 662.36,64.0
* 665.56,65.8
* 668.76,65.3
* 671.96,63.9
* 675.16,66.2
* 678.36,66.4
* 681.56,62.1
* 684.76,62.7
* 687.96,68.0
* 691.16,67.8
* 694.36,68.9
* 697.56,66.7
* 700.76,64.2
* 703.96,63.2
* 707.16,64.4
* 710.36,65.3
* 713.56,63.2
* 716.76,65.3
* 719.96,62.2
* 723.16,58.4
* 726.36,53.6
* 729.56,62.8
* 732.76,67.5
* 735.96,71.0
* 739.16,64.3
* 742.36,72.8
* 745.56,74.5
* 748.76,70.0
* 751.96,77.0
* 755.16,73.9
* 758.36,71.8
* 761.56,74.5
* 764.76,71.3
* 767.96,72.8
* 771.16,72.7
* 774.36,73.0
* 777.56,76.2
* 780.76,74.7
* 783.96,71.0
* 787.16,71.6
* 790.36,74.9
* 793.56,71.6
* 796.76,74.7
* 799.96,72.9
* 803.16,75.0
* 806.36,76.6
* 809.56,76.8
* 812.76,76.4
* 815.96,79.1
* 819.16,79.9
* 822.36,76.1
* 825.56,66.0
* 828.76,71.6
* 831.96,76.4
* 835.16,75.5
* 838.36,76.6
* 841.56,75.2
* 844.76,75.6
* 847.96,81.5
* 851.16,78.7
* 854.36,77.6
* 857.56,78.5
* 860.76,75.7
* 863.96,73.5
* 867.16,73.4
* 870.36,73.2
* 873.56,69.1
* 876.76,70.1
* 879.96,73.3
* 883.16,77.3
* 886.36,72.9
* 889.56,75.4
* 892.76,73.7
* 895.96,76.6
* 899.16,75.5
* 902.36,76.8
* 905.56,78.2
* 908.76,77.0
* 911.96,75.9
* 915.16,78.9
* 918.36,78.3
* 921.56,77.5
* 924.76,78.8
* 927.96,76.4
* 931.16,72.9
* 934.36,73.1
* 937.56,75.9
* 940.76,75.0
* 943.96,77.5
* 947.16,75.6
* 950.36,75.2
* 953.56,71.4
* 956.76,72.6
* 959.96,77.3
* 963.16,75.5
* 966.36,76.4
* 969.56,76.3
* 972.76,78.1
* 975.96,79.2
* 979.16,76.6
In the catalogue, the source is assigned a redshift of 0.40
